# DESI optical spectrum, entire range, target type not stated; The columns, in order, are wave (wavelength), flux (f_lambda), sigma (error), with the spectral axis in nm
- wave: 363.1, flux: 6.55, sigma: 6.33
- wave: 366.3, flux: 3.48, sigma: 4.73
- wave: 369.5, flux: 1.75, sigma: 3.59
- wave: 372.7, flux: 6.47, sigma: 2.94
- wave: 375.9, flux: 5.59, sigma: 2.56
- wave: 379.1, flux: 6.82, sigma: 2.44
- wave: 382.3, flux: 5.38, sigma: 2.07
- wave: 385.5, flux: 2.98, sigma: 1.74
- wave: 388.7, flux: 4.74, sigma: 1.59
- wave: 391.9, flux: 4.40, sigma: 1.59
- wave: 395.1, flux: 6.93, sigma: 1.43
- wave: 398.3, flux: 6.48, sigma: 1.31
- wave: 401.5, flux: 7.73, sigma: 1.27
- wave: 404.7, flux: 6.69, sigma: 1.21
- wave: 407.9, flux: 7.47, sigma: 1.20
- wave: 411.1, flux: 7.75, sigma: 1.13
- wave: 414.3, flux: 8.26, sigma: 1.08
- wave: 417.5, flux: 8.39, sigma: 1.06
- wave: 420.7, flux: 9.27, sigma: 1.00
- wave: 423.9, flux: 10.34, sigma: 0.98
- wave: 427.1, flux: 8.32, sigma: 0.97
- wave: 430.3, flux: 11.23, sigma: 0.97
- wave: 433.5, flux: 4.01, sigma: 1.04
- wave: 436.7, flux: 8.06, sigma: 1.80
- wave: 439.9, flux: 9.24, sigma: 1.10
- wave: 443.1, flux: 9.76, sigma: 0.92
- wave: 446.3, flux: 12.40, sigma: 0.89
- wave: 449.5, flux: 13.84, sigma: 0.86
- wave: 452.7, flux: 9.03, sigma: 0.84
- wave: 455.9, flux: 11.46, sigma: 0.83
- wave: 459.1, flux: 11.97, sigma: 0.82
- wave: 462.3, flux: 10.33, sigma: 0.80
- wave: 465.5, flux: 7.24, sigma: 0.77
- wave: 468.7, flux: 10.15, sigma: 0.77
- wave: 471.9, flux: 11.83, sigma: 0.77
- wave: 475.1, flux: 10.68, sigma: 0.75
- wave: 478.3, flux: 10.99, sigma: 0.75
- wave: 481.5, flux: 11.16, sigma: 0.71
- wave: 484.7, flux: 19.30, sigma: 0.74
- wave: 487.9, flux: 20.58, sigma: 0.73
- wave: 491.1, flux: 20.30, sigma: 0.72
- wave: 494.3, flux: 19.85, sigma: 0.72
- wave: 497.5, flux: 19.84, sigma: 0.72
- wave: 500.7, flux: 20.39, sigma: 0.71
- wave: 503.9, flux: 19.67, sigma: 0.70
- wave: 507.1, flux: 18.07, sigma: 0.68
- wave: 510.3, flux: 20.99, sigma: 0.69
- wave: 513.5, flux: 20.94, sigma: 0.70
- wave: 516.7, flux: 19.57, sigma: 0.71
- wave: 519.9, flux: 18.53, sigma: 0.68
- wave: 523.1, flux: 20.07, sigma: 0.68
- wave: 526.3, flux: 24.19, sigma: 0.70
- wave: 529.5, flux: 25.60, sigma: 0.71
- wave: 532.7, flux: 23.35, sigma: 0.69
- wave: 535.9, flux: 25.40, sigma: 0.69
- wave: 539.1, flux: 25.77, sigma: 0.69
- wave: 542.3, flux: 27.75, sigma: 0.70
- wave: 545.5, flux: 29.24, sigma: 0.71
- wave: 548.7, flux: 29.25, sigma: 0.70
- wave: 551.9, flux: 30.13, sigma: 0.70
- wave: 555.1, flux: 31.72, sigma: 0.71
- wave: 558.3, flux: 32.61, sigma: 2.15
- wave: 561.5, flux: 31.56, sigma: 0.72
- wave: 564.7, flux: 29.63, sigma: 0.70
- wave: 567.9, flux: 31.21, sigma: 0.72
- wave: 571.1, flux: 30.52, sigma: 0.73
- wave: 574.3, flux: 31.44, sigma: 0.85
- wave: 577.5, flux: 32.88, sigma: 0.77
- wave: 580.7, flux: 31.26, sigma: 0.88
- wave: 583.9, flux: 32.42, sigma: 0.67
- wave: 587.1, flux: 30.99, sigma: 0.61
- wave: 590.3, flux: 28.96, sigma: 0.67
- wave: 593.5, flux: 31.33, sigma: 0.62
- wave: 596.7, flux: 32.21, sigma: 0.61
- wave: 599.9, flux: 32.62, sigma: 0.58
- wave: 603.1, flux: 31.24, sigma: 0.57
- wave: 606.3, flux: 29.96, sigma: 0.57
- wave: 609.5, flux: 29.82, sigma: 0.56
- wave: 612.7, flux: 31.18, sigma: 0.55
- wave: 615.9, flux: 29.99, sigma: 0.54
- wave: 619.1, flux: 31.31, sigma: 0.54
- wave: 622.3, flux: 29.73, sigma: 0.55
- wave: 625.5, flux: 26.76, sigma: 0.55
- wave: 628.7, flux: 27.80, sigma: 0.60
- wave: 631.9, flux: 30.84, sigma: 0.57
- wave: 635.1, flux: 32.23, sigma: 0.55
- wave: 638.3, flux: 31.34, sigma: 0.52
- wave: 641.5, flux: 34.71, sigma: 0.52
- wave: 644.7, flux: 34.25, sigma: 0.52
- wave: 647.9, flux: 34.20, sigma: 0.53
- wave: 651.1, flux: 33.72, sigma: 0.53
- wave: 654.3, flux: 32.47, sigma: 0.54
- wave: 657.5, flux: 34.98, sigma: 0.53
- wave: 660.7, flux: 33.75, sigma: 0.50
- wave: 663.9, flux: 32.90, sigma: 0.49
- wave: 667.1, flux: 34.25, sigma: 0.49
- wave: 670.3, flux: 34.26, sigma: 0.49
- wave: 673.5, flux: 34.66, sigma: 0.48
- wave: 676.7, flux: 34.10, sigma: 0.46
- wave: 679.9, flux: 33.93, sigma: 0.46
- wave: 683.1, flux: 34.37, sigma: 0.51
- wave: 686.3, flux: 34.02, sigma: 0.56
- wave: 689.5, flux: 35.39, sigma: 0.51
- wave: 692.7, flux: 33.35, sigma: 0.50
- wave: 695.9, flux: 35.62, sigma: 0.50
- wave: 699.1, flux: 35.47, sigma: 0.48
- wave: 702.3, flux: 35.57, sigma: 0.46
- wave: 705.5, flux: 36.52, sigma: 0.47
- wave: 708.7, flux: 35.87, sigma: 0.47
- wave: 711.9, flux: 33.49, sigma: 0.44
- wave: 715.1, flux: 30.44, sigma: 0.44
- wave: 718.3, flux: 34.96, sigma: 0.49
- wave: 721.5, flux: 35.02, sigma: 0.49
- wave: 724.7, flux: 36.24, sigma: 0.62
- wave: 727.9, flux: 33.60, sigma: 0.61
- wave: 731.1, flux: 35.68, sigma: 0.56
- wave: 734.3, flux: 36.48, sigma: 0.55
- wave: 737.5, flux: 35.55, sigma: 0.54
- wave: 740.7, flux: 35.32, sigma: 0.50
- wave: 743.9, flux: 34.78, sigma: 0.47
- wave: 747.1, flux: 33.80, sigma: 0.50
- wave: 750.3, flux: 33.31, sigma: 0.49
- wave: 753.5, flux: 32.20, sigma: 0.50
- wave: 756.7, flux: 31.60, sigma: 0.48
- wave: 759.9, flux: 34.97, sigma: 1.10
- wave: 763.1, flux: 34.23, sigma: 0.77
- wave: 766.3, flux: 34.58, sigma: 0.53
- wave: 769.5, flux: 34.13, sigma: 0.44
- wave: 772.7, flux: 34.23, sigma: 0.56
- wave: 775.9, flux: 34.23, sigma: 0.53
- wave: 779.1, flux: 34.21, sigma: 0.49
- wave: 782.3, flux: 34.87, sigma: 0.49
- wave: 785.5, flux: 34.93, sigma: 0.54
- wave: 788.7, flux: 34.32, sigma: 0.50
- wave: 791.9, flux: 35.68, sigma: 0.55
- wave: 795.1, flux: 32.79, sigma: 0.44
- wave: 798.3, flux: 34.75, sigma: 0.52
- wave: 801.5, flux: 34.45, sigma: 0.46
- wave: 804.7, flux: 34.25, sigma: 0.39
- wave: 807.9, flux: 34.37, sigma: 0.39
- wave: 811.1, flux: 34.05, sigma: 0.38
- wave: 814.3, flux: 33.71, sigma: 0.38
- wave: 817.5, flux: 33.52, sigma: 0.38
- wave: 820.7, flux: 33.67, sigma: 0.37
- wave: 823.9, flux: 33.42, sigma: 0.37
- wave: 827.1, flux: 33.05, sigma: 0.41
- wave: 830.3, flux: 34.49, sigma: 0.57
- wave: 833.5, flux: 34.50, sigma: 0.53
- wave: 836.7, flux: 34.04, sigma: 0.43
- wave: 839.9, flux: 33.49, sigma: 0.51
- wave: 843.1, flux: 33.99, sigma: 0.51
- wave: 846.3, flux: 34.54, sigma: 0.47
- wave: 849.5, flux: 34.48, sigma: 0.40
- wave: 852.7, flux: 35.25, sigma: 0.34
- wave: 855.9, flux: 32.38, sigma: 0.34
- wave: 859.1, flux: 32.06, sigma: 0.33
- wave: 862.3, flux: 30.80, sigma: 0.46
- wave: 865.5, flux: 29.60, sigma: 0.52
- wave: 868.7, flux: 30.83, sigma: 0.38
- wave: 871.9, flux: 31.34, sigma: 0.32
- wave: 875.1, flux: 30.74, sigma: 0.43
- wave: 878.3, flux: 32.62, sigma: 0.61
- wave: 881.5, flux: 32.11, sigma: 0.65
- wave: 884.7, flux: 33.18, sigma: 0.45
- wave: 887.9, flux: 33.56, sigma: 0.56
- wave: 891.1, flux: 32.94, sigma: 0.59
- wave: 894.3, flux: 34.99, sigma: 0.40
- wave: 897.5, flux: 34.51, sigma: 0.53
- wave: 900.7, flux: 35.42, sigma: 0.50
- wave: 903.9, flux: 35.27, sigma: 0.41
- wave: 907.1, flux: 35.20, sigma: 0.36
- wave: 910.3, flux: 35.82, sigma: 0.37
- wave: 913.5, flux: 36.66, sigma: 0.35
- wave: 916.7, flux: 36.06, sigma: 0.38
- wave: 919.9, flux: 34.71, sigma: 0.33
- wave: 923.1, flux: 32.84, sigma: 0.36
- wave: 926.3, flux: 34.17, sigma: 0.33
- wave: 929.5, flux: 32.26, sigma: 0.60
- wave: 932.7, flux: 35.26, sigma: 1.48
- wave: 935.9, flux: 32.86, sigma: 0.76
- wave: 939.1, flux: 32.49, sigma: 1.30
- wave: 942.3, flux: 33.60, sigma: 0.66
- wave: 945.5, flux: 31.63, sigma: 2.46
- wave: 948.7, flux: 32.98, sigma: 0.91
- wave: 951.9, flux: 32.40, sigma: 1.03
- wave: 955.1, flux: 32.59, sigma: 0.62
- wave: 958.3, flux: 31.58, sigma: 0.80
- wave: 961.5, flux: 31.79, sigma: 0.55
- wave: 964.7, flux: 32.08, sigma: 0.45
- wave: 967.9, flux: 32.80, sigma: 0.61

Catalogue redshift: 0.211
